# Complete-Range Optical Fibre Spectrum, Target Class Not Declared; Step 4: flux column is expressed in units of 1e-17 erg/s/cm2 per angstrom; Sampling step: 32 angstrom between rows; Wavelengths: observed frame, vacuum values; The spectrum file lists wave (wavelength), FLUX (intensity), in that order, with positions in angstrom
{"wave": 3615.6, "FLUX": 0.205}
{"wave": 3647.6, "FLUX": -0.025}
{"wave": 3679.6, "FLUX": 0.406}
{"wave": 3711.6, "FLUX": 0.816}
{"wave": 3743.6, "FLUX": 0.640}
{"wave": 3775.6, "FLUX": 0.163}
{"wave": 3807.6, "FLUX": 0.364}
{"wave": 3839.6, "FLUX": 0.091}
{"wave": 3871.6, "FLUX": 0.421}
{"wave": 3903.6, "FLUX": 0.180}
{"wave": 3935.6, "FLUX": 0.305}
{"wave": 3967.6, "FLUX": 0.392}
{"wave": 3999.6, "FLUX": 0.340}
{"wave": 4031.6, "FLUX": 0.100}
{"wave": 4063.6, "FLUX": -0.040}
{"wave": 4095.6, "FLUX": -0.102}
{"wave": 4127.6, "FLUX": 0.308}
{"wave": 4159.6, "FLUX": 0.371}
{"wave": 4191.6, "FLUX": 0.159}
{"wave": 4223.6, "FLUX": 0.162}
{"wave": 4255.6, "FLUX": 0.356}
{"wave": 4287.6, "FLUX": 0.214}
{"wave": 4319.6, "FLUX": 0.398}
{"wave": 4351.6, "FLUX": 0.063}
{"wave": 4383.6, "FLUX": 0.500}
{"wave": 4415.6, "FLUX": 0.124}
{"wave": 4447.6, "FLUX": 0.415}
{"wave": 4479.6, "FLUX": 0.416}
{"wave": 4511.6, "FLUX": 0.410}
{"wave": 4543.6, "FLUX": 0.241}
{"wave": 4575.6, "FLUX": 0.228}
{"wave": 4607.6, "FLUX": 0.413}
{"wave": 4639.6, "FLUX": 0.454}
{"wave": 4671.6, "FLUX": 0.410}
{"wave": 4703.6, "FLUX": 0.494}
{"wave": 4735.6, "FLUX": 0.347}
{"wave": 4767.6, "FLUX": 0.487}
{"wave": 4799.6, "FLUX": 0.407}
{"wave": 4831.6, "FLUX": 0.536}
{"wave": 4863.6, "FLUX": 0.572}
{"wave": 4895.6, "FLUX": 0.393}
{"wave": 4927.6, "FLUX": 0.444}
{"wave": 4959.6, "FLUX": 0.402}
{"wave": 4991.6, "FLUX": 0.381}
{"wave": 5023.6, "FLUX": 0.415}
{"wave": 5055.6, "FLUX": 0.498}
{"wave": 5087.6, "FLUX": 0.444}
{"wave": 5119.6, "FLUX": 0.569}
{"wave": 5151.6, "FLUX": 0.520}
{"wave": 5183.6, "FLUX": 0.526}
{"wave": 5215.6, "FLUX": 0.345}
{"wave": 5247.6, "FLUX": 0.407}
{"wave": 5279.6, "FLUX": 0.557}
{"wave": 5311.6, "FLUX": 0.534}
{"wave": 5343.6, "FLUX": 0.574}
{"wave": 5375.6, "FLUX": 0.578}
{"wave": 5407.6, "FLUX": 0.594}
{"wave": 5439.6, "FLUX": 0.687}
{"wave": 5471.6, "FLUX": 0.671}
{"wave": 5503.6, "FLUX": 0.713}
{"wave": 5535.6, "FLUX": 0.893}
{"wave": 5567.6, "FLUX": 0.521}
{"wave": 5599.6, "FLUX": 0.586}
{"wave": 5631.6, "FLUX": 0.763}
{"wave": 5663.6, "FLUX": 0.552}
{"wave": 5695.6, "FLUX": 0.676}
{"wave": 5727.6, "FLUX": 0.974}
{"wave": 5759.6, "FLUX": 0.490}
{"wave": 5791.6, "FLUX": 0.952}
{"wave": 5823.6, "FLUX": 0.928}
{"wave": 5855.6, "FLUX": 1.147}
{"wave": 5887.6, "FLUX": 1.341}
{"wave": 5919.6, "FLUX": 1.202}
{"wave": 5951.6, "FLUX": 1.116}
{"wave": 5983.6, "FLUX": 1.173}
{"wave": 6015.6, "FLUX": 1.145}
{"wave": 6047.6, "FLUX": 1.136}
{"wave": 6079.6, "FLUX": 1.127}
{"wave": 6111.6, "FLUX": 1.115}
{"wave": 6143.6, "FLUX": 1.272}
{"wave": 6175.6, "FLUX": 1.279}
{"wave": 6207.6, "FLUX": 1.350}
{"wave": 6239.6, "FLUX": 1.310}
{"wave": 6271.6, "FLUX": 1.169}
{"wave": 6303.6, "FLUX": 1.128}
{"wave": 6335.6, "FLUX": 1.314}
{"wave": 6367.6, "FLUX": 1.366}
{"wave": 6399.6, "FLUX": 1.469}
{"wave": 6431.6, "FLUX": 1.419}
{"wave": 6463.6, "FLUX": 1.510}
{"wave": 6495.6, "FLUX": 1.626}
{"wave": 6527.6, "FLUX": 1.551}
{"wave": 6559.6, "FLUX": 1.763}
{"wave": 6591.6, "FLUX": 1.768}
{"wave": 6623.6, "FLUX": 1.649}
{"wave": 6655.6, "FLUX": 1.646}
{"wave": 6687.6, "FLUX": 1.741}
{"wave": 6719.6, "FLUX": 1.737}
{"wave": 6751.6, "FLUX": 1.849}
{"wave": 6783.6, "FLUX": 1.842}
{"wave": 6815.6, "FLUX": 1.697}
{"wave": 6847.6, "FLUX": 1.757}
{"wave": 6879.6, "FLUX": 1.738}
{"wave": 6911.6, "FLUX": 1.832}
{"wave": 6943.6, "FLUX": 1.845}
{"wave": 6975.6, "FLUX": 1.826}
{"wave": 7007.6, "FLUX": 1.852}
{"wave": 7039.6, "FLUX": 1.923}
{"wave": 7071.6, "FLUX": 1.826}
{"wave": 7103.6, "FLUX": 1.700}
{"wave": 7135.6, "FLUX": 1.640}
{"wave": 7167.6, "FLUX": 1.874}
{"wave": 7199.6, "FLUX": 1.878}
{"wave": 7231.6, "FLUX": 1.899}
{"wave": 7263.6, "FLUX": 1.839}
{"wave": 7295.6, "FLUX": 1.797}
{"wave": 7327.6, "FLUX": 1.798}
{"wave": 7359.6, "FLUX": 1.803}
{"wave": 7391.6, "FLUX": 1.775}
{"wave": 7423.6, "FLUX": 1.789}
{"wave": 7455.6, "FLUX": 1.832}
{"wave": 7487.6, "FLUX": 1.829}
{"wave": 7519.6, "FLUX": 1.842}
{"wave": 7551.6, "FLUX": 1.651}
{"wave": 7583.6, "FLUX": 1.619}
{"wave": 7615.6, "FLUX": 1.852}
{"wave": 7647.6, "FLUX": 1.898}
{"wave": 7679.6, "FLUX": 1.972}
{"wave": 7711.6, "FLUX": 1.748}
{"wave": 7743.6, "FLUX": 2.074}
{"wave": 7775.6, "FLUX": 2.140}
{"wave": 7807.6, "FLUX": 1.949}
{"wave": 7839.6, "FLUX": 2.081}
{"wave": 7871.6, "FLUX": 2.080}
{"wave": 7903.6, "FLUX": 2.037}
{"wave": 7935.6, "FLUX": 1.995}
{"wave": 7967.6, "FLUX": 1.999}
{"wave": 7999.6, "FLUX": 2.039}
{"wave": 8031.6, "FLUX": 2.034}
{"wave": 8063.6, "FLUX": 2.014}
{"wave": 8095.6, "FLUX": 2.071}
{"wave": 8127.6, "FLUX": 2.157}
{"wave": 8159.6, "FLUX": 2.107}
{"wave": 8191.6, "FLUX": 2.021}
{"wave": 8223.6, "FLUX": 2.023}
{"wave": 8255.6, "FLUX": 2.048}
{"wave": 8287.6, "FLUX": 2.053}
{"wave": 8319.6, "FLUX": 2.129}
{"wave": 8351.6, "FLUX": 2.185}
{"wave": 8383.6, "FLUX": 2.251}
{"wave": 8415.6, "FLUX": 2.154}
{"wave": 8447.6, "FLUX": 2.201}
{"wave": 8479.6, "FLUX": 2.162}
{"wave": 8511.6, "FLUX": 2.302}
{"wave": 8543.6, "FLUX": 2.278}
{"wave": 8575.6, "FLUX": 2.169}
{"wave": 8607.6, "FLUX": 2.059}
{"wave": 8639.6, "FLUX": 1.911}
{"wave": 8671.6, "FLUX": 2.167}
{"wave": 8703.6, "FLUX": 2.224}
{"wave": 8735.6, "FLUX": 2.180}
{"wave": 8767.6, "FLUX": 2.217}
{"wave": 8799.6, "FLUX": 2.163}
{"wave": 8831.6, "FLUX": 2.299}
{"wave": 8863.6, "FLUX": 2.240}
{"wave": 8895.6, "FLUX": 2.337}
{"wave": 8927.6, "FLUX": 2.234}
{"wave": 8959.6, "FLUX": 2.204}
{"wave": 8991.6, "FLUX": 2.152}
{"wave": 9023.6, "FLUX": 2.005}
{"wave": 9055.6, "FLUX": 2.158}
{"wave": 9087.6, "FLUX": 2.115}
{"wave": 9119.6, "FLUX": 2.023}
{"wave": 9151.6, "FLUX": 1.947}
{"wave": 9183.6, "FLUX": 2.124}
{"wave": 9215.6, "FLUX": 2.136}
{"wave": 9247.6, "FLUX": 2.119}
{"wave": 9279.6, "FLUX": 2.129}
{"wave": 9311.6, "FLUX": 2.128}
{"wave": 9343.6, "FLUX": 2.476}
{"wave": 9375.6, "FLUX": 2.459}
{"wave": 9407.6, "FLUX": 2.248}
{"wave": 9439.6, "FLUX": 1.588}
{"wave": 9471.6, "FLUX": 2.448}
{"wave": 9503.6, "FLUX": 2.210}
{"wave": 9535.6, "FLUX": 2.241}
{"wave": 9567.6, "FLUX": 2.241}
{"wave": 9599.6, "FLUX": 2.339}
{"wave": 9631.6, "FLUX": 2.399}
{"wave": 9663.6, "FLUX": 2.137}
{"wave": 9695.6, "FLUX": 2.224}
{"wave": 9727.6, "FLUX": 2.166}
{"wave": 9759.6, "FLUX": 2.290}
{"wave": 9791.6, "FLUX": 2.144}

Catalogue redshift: 0.46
